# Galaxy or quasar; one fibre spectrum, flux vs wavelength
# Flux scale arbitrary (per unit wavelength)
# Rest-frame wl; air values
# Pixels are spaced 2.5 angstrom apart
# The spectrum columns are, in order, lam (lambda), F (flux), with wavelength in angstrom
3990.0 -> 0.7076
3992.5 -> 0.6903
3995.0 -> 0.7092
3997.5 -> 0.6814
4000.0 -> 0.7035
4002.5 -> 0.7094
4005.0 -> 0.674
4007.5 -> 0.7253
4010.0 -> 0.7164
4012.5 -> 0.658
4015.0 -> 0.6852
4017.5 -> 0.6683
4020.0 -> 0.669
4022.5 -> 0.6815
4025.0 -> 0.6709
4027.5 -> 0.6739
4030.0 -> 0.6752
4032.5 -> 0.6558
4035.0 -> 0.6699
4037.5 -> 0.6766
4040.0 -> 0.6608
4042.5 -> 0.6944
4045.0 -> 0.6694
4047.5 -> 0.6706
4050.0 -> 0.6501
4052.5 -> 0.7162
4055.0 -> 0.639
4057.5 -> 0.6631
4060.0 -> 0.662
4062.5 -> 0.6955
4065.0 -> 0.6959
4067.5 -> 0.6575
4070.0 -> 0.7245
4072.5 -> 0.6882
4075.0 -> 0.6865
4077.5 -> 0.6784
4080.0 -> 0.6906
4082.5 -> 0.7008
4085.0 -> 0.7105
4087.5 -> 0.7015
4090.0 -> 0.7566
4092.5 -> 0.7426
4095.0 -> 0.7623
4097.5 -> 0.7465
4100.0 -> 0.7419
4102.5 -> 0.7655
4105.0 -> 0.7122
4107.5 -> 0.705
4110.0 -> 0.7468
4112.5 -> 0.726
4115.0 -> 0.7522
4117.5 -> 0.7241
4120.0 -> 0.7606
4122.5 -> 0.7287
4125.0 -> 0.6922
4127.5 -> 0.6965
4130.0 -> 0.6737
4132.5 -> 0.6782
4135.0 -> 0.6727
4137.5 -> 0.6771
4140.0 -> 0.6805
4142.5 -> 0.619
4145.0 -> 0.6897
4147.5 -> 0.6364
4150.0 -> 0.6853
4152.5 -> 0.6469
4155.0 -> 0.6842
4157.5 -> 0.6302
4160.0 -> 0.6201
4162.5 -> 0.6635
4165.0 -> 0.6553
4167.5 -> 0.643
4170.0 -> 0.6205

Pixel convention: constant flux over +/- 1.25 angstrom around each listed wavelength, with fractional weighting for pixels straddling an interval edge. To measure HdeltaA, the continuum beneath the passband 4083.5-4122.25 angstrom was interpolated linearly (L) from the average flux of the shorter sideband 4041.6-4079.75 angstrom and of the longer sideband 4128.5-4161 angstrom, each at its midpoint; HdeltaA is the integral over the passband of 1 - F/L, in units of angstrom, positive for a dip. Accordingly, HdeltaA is -3.8 angstrom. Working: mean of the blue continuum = 0.68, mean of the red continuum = 0.662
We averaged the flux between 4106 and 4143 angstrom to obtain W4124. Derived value 0.704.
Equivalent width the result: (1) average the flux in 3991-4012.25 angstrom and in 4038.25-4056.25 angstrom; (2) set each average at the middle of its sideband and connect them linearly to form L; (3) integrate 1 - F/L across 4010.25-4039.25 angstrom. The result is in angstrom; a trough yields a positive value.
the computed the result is 0.5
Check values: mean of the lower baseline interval 0.699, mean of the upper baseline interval 0.672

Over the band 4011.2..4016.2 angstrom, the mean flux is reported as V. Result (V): 0.672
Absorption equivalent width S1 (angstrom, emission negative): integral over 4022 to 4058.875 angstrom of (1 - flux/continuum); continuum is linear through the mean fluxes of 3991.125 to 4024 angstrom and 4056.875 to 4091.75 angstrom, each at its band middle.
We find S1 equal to 1.1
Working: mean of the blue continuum 0.69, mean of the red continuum 0.695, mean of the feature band 0.671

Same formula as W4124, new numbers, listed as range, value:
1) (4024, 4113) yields 0.697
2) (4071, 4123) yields 0.725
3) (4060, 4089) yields 0.693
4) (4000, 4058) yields 0.678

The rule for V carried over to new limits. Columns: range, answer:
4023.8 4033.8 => 0.669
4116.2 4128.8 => 0.72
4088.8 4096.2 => 0.754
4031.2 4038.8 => 0.667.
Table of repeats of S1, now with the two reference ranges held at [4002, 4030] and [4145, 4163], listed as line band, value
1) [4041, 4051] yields 0.1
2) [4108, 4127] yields -2.0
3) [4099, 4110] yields -1.1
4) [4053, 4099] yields -2.0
